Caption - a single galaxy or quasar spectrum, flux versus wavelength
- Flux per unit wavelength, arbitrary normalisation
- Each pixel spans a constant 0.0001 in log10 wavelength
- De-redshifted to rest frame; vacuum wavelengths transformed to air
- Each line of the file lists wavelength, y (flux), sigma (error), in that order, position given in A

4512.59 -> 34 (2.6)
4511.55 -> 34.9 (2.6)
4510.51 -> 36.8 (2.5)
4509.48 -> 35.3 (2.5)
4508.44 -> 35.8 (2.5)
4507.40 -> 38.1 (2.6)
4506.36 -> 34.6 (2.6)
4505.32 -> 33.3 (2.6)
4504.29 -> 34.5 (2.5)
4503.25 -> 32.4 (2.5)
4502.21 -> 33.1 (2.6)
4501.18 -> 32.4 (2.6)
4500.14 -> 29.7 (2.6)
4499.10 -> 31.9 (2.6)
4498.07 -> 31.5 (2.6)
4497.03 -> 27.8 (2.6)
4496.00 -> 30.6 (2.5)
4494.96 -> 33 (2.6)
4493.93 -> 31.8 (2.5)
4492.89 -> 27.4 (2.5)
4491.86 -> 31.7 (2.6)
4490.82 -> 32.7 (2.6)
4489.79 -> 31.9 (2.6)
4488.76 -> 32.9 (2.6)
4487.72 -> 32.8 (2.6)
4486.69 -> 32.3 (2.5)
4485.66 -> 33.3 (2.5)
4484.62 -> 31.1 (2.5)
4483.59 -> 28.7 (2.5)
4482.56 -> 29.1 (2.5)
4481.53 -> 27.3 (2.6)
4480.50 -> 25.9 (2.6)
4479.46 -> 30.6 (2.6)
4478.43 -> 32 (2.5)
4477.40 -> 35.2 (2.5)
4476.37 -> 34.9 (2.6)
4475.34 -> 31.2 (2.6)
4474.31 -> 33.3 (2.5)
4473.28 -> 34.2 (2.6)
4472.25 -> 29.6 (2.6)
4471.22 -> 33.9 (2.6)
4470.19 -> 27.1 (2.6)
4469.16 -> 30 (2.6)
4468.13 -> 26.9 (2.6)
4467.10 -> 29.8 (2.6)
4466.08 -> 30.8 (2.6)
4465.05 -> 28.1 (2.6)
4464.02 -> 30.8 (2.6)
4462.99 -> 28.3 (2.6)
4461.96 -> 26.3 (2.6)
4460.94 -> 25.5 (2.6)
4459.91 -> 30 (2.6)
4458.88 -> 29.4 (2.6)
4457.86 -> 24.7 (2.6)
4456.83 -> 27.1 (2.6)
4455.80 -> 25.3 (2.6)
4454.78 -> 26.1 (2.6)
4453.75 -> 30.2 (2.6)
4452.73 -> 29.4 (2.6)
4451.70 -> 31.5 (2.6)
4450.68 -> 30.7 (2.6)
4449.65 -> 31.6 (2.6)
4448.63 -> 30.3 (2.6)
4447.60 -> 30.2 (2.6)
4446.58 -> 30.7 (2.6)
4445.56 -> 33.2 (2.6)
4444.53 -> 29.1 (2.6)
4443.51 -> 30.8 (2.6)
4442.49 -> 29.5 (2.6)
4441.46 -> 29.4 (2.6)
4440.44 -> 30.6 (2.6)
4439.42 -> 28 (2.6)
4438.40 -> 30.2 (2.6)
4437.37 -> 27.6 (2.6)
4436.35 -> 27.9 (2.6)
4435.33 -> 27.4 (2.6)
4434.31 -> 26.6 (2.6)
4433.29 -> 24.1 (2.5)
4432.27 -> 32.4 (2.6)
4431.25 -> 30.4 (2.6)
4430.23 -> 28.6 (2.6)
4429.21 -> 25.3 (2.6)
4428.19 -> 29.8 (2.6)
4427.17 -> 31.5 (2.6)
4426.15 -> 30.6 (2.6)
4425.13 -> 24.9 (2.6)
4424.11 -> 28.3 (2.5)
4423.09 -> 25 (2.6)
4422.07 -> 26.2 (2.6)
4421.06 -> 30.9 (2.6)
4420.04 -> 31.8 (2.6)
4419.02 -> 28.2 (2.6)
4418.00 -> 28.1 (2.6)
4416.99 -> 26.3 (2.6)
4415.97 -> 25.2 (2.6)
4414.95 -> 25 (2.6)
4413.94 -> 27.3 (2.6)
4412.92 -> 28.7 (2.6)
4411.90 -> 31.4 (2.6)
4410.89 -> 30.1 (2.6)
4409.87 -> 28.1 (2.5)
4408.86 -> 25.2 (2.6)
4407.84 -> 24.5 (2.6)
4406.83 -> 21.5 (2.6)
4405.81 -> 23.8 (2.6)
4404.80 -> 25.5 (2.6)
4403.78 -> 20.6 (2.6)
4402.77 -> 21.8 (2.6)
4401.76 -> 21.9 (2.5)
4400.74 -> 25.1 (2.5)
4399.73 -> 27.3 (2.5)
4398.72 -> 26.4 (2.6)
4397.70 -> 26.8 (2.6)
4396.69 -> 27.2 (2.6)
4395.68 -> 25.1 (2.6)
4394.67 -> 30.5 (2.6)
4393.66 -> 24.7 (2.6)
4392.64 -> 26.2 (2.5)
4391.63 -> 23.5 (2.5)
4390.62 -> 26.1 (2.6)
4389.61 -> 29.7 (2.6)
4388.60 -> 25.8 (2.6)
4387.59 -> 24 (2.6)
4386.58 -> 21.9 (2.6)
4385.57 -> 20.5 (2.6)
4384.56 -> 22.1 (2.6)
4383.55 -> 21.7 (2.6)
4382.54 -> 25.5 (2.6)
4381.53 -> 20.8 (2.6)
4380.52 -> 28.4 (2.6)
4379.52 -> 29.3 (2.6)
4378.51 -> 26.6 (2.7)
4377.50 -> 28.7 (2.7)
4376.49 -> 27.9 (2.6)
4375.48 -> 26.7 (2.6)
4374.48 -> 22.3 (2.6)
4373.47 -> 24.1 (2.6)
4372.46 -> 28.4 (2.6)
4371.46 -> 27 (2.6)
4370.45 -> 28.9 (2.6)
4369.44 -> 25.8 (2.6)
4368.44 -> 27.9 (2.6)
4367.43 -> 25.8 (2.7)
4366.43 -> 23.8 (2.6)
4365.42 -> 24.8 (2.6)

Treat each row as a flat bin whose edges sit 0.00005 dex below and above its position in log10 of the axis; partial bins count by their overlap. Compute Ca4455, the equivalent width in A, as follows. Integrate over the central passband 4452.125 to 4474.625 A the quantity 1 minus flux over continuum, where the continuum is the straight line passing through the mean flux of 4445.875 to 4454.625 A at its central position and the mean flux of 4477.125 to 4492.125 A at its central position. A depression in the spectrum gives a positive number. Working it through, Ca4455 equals 1.3 A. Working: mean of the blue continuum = 30.5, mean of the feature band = 28.9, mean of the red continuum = 31.1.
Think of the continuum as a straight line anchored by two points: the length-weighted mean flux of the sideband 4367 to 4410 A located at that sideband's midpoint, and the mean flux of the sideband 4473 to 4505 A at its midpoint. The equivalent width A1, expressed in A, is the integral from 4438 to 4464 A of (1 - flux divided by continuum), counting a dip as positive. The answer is 0.0 A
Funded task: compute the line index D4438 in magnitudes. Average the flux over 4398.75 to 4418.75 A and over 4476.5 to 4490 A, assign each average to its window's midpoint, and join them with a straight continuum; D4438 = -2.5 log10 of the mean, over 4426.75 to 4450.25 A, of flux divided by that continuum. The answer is -0.06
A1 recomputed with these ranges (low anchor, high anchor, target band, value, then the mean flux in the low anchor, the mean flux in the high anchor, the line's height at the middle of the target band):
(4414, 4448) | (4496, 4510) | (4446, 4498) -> 1.63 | 28.6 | 33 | 31.1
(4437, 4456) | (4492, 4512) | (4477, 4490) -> 0.37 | 29.8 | 32.9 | 31.8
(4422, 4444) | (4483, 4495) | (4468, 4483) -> -0.02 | 28.4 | 31.6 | 30.8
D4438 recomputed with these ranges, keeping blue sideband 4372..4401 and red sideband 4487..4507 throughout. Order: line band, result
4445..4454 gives -0.06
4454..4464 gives 0.10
